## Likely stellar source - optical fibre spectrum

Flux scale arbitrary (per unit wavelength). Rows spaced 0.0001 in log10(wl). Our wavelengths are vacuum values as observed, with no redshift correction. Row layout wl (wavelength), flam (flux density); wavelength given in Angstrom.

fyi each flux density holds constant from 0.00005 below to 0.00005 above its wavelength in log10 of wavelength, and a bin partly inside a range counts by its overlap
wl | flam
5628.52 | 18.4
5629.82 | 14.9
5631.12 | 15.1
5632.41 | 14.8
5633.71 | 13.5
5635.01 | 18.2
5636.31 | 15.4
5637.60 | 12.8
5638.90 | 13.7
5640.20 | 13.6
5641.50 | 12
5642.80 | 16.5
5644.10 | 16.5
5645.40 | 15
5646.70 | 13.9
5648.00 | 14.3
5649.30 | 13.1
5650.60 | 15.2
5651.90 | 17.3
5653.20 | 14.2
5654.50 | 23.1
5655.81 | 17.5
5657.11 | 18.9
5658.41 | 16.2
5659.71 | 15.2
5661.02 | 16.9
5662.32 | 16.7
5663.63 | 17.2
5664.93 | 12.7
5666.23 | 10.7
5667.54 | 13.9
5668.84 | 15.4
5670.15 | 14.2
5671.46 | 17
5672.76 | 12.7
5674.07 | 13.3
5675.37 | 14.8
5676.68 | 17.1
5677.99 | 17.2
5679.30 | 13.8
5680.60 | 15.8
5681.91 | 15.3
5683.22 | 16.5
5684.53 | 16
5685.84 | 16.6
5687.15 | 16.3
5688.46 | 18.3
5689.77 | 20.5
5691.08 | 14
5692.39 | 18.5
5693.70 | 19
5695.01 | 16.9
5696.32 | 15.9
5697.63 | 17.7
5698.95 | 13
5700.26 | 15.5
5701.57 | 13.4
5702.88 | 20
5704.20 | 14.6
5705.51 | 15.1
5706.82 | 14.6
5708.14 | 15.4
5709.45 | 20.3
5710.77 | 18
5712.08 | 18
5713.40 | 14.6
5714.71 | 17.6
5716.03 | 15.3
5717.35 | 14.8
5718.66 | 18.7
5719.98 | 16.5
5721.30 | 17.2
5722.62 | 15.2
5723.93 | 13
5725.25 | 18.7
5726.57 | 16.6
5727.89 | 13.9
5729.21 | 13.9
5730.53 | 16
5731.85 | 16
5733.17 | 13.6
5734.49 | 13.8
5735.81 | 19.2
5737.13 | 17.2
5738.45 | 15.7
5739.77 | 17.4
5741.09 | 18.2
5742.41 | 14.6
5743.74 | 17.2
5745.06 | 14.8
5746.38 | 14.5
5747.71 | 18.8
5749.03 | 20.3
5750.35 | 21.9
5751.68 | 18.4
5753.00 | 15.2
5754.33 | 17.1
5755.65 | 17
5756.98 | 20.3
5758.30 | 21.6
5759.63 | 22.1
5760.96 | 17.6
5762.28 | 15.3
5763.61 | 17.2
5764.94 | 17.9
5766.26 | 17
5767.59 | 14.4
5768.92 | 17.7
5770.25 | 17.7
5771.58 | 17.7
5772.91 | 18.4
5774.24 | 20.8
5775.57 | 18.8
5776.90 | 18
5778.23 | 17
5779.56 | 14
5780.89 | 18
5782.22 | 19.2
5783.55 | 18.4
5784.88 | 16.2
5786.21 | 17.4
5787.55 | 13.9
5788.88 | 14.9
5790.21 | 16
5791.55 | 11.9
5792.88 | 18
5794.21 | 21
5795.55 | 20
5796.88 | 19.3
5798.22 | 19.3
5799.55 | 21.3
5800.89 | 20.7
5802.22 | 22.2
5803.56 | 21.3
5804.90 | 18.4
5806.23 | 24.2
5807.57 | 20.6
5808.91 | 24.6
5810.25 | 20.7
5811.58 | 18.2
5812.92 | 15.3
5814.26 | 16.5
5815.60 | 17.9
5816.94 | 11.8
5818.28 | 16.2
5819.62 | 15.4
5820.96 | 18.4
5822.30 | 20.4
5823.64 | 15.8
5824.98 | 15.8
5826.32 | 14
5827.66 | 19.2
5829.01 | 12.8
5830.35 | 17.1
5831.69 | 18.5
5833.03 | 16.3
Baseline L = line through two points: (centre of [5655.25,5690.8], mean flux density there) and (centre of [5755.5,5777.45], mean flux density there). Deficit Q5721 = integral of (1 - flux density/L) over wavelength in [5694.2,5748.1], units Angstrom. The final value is 2.9 Angstrom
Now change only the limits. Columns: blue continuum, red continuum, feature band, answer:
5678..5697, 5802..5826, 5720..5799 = 2.28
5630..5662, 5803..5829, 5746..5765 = -1.44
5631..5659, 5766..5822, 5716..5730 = 0.85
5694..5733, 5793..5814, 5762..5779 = 1.10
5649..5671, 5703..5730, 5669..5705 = -0.13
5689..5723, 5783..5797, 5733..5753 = -0.42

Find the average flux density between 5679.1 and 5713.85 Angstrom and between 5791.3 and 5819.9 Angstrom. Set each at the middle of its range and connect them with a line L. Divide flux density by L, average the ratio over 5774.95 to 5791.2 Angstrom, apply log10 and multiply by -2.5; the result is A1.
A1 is 0.11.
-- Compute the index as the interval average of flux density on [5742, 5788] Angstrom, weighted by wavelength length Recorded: 17.6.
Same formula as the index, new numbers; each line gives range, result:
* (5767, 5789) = 17.3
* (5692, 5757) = 16.5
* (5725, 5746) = 16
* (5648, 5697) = 16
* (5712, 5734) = 15.8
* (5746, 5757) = 18.1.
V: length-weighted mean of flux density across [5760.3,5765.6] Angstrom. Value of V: 17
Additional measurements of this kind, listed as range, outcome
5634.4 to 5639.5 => 15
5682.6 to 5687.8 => 16.3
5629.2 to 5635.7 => 15.3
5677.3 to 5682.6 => 15.5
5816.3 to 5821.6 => 15.5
